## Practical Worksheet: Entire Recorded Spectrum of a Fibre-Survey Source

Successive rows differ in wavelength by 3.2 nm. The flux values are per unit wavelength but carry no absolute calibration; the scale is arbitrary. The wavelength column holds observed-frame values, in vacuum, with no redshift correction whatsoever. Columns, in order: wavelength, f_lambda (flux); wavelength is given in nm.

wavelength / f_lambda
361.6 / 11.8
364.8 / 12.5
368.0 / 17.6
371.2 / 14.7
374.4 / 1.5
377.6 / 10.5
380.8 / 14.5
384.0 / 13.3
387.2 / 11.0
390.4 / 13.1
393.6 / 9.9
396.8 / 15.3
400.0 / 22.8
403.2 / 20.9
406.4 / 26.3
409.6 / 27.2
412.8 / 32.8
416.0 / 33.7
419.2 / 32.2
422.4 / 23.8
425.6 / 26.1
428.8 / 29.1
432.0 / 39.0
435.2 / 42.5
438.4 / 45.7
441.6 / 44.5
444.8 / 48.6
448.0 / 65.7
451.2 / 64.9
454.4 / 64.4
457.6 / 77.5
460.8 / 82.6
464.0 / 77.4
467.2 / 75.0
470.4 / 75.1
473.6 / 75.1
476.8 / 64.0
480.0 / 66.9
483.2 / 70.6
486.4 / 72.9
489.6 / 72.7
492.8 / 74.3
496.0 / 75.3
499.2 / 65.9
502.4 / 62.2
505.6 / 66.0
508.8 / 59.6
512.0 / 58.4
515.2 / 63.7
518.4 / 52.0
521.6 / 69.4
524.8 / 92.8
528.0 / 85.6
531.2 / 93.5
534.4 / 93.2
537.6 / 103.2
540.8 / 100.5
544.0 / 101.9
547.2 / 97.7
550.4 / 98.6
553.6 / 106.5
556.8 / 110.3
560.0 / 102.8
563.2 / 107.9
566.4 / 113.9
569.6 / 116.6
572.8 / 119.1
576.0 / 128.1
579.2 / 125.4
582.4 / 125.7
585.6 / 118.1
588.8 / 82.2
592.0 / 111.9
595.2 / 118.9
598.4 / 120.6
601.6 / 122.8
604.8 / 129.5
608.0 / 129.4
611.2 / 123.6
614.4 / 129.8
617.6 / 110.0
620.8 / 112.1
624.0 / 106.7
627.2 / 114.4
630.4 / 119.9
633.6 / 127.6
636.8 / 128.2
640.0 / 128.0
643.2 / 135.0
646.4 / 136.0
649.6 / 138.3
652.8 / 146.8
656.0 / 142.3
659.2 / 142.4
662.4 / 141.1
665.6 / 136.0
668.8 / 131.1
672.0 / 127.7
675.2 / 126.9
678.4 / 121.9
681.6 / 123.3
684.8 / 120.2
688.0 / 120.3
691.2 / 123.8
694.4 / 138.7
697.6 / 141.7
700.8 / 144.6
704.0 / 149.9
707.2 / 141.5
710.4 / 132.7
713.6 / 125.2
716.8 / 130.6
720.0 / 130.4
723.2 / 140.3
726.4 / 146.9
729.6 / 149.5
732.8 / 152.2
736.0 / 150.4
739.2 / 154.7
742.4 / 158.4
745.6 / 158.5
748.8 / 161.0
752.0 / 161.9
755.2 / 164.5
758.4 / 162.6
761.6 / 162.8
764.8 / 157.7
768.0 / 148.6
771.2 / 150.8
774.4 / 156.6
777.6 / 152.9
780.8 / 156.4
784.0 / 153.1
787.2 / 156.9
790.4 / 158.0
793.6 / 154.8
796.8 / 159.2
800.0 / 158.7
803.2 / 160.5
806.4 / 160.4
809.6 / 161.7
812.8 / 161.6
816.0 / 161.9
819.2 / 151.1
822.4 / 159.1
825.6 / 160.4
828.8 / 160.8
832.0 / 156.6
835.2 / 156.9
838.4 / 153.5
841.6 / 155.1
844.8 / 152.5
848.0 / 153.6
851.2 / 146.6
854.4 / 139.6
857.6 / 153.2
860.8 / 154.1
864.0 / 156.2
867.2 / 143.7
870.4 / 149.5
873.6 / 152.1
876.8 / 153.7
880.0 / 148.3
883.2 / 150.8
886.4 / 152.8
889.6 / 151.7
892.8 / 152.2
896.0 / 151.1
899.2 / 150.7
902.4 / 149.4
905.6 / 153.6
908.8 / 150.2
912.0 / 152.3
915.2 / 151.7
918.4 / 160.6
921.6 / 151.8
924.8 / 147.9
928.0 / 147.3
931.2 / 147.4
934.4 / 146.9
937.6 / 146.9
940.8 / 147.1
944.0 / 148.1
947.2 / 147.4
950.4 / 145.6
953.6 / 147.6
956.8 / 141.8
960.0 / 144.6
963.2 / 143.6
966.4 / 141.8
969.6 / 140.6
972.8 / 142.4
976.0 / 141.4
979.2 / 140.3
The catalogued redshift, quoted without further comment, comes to 0.000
